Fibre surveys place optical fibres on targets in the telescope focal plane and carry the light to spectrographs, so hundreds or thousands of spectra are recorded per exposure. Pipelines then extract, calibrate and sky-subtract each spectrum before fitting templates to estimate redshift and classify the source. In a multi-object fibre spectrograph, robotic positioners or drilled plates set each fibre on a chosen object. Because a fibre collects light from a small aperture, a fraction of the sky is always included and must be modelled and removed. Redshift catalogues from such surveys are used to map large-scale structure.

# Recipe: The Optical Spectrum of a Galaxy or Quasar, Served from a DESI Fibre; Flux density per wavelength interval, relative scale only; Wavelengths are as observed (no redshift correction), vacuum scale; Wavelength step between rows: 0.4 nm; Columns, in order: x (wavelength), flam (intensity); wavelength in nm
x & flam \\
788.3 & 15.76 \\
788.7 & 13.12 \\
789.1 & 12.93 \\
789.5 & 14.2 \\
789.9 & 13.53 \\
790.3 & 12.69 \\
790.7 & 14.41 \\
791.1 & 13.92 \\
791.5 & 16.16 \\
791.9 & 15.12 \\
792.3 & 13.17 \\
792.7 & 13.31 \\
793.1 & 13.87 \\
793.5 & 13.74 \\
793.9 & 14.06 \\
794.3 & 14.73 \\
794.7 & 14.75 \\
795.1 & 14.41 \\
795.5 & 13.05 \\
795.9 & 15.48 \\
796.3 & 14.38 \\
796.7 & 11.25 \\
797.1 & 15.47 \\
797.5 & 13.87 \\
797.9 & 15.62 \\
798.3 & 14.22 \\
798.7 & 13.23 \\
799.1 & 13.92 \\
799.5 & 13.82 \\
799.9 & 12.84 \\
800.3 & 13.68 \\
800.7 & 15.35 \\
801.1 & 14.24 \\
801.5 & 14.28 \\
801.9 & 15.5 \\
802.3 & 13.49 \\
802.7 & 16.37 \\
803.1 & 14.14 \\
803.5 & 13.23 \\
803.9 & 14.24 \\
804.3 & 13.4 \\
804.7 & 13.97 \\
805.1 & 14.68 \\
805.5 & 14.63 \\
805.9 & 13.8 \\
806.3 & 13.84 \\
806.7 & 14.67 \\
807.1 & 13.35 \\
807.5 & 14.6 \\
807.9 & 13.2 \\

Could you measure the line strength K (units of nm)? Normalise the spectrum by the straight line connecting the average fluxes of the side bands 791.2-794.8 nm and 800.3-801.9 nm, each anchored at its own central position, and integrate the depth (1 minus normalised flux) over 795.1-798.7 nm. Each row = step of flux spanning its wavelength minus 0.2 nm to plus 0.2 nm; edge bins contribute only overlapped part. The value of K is 0.08 nm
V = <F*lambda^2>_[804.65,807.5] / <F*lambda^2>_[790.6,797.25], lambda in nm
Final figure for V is 1.03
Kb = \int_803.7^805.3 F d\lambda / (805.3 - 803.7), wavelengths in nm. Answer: 14.1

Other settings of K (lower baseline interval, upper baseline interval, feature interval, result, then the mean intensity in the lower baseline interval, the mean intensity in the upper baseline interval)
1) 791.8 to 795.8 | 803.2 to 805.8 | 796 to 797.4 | 0.02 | 14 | 14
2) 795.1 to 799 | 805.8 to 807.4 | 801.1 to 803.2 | -0.11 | 14.1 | 14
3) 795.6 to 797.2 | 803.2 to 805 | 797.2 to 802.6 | -0.13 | 14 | 13.8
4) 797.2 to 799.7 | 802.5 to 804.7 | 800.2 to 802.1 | -0.06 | 14.2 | 14.2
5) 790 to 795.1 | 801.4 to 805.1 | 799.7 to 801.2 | 0.03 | 14.2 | 14.3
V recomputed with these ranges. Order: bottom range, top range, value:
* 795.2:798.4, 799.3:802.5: 1.01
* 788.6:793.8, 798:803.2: 1.05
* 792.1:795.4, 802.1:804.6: 1.04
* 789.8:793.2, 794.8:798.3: 1.03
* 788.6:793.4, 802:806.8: 1.06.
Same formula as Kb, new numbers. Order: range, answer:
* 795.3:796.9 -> 13.5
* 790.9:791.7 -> 15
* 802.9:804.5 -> 13.8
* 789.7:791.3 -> 13.6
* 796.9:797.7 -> 14.7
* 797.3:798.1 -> 14.7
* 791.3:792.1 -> 15.6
